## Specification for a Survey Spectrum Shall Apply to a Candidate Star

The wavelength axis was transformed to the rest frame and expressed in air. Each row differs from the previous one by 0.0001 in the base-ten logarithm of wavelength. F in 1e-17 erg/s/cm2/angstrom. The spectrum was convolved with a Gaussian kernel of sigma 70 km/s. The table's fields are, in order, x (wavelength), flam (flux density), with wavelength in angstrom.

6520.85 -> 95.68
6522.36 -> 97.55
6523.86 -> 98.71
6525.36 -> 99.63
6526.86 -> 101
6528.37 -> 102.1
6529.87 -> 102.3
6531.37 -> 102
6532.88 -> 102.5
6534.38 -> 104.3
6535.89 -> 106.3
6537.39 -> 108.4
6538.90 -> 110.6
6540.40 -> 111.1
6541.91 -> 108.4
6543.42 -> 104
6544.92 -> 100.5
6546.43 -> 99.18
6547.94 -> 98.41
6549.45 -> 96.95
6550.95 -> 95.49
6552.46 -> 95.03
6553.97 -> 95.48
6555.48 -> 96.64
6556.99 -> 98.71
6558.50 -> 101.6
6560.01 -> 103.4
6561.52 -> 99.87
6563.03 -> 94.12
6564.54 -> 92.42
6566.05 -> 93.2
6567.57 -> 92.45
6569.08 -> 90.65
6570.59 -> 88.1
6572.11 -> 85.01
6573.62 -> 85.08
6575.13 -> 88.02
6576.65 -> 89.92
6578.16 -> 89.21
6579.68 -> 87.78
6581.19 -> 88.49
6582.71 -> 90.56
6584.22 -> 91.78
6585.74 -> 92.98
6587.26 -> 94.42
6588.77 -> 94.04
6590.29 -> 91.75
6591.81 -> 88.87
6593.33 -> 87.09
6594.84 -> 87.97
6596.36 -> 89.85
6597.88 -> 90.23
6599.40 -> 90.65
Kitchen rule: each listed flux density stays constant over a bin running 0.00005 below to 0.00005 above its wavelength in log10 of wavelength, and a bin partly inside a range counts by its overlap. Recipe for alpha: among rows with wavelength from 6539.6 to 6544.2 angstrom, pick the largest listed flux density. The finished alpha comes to 111.1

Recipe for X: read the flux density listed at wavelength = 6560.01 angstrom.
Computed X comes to 103.4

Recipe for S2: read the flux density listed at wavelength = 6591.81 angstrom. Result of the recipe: 88.87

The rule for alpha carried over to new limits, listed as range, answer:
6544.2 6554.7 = 100.5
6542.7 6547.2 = 104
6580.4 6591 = 94.42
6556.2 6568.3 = 103.4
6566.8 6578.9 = 92.45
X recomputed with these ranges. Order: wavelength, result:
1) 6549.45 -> 96.95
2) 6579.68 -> 87.78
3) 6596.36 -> 89.85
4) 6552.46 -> 95.03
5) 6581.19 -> 88.49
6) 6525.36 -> 99.63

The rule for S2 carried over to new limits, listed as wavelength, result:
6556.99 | 98.71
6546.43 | 99.18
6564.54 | 92.42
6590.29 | 91.75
